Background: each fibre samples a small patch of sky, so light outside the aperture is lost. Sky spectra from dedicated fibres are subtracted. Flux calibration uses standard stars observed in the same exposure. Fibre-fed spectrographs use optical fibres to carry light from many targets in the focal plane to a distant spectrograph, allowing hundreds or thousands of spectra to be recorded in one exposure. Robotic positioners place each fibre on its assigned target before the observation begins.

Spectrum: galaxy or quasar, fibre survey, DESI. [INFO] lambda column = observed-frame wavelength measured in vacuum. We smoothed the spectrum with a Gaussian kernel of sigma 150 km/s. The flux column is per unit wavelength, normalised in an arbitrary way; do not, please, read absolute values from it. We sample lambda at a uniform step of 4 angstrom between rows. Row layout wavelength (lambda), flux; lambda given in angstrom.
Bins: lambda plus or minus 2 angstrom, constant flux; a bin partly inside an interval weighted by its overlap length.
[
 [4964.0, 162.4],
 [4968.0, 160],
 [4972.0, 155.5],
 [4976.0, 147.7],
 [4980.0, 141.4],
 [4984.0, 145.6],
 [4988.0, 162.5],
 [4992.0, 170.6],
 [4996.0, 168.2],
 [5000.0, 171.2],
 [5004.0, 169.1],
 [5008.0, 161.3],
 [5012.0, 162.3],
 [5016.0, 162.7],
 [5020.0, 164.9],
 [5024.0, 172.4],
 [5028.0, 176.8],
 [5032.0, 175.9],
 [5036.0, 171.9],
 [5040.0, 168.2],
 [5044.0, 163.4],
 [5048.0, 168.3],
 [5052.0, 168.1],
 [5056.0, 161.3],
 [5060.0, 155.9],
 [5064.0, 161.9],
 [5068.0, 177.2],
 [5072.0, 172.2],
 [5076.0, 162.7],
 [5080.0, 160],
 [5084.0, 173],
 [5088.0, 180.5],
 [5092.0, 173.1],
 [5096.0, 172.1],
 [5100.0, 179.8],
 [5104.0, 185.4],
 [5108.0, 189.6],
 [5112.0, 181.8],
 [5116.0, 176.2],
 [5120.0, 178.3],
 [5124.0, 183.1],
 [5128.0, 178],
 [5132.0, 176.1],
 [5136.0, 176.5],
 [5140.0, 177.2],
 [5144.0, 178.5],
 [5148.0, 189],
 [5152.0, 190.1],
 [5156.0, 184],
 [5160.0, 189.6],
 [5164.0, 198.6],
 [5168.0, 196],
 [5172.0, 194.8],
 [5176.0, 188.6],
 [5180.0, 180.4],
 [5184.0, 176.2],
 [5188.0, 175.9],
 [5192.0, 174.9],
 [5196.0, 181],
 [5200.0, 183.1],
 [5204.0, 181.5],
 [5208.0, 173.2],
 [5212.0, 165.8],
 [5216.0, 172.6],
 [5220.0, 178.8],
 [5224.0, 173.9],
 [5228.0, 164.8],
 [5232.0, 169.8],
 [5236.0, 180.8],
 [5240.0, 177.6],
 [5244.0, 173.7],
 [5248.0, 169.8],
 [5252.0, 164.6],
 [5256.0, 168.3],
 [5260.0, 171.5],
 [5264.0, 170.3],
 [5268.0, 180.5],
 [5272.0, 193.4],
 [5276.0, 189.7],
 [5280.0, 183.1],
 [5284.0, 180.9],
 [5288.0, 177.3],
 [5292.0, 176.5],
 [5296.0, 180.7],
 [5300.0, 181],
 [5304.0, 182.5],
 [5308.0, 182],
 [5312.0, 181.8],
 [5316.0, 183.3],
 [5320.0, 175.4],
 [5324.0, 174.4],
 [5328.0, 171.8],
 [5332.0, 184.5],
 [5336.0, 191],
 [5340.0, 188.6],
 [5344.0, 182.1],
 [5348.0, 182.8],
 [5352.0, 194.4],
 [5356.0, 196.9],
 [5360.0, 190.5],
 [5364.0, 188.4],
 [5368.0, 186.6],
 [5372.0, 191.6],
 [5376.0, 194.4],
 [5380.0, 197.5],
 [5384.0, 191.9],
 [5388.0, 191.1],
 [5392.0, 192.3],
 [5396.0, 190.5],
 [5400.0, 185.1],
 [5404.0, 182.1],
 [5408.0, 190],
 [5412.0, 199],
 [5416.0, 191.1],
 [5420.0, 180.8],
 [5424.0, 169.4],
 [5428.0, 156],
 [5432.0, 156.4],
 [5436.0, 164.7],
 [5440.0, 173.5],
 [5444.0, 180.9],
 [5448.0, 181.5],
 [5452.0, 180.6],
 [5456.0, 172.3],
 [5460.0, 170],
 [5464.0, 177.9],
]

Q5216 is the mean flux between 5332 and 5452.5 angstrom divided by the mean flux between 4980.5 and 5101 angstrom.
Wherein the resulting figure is 1.10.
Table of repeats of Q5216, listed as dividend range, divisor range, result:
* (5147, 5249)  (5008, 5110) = 1.06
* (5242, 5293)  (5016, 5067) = 1.06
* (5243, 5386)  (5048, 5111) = 1.06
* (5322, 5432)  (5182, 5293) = 1.06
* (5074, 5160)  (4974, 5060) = 1.09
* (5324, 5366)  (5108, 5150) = 1.04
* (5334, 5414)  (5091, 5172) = 1.04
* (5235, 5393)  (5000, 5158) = 1.06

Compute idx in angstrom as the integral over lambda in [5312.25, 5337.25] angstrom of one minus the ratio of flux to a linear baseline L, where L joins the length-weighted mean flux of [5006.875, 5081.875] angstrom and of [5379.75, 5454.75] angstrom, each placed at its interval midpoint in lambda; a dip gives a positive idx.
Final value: -0.3 angstrom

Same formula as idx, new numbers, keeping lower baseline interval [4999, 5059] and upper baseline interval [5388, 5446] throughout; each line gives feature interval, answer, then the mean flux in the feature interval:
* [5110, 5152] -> -2.3 angstrom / 180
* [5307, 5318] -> -0.4 angstrom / 182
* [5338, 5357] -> -1.2 angstrom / 189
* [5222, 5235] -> 0.3 angstrom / 170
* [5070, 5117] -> -1.6 angstrom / 176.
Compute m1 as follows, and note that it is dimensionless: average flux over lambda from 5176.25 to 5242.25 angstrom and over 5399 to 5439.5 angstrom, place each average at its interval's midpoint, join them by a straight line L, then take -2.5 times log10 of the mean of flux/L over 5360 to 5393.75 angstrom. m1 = -0.087 mag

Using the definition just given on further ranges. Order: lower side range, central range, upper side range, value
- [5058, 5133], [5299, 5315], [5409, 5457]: -0.04 mag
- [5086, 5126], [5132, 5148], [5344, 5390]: 0.02 mag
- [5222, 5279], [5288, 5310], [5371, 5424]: 0.00 mag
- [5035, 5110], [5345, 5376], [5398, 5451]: -0.08 mag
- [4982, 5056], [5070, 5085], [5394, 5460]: 0.01 mag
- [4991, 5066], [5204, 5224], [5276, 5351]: 0.02 mag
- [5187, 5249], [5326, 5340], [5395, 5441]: -0.04 mag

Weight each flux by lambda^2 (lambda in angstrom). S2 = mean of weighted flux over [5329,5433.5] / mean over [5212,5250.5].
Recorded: 1.1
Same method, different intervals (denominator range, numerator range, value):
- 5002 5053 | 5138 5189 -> 1.17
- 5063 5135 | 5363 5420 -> 1.21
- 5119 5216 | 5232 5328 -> 1.02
